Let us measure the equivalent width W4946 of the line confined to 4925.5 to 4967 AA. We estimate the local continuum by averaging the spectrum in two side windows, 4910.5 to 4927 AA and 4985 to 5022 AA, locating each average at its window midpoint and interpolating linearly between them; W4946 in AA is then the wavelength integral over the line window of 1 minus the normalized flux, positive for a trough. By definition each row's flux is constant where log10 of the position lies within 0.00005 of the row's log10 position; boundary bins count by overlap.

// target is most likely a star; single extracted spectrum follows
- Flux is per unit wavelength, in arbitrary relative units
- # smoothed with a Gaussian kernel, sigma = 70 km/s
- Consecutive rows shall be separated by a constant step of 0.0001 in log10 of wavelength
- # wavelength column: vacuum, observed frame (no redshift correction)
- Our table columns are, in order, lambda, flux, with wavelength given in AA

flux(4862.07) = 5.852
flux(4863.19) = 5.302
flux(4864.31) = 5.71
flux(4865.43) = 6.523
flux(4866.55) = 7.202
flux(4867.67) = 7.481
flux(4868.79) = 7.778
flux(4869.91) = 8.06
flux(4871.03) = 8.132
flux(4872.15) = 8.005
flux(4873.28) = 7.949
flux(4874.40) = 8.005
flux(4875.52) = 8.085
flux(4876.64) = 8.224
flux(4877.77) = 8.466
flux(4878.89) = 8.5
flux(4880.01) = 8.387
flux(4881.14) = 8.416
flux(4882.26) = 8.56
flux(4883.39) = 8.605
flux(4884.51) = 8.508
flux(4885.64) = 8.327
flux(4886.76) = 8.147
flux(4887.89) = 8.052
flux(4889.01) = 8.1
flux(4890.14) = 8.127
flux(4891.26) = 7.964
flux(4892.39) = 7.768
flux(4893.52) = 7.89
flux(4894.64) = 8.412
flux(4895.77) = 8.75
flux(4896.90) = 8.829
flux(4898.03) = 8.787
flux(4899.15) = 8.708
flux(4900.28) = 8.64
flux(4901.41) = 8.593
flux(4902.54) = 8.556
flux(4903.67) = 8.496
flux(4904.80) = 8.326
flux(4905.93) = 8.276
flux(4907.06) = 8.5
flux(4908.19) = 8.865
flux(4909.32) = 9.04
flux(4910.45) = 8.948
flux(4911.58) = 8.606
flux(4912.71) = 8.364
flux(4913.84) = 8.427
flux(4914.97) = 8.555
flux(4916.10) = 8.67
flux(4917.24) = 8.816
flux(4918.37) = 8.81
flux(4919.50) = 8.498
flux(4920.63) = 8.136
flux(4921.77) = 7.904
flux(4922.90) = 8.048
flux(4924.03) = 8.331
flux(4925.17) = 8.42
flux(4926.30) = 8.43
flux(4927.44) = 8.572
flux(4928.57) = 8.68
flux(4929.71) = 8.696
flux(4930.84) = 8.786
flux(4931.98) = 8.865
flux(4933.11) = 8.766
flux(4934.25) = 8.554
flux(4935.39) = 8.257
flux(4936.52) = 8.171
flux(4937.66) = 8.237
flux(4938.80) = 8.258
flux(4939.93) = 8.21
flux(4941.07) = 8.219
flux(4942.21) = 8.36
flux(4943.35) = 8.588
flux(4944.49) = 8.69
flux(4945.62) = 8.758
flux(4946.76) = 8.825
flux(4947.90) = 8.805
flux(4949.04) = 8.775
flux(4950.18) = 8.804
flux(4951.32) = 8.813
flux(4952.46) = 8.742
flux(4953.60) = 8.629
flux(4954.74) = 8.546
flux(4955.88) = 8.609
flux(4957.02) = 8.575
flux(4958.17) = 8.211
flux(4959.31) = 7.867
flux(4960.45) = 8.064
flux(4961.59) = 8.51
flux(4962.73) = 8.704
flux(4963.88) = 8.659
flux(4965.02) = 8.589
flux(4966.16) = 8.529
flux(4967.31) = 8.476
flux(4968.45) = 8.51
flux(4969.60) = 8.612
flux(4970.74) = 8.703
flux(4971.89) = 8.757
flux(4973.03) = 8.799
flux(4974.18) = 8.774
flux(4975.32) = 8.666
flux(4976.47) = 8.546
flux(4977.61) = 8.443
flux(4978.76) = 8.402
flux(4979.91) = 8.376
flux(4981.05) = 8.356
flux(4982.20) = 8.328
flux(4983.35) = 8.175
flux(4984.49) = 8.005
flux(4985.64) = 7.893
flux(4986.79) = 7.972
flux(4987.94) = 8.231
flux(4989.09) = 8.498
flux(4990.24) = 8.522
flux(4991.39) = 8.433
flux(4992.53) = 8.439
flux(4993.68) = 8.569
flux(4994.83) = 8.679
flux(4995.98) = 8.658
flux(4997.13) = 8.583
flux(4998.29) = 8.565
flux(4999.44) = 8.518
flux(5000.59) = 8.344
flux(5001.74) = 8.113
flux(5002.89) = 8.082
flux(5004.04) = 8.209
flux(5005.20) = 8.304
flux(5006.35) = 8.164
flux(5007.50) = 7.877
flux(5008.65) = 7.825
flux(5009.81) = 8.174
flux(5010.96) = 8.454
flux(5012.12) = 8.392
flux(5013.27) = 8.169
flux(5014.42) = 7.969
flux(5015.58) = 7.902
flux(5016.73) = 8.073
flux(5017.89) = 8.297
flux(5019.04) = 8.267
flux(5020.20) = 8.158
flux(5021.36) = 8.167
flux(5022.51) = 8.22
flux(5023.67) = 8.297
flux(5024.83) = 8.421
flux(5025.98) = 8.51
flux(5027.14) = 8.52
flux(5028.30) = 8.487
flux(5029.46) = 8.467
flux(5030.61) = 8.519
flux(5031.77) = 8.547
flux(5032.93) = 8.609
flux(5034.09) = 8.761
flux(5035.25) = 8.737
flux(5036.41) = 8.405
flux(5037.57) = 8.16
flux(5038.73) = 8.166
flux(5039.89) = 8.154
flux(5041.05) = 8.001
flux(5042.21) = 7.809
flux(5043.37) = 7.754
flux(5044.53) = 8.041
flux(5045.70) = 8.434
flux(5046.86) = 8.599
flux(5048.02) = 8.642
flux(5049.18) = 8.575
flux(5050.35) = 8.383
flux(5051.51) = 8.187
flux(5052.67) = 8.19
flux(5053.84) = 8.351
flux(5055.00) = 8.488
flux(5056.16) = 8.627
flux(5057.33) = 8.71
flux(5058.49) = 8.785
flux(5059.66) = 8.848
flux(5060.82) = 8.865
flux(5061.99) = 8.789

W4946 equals -0.7 AA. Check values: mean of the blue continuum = 8.45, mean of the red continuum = 8.26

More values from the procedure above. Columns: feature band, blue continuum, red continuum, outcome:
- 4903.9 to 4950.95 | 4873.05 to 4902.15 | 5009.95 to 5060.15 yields -1.1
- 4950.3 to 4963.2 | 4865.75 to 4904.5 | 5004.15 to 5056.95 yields -0.3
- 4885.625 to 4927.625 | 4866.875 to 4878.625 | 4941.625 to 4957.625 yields -0.7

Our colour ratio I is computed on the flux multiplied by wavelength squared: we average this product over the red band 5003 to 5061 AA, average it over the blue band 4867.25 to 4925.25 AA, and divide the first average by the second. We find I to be 1.05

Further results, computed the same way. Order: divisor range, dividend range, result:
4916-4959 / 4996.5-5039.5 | 1.01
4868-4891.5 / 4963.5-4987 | 1.07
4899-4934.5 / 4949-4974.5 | 1.02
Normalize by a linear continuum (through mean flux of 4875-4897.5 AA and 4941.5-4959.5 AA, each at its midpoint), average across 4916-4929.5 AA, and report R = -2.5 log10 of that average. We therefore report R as 0.01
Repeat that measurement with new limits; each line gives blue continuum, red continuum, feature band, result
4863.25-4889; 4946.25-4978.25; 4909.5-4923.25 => -0.04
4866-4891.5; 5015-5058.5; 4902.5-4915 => -0.05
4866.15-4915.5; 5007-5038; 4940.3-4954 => -0.04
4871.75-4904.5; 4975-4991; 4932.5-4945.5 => -0.01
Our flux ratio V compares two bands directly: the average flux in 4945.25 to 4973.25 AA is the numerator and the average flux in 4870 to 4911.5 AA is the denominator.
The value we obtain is 1.02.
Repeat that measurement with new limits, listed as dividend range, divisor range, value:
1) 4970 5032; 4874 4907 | 1.00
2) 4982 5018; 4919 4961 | 0.97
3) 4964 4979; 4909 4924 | 1.01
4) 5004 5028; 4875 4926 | 0.97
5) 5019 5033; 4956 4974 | 0.99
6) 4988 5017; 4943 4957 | 0.95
